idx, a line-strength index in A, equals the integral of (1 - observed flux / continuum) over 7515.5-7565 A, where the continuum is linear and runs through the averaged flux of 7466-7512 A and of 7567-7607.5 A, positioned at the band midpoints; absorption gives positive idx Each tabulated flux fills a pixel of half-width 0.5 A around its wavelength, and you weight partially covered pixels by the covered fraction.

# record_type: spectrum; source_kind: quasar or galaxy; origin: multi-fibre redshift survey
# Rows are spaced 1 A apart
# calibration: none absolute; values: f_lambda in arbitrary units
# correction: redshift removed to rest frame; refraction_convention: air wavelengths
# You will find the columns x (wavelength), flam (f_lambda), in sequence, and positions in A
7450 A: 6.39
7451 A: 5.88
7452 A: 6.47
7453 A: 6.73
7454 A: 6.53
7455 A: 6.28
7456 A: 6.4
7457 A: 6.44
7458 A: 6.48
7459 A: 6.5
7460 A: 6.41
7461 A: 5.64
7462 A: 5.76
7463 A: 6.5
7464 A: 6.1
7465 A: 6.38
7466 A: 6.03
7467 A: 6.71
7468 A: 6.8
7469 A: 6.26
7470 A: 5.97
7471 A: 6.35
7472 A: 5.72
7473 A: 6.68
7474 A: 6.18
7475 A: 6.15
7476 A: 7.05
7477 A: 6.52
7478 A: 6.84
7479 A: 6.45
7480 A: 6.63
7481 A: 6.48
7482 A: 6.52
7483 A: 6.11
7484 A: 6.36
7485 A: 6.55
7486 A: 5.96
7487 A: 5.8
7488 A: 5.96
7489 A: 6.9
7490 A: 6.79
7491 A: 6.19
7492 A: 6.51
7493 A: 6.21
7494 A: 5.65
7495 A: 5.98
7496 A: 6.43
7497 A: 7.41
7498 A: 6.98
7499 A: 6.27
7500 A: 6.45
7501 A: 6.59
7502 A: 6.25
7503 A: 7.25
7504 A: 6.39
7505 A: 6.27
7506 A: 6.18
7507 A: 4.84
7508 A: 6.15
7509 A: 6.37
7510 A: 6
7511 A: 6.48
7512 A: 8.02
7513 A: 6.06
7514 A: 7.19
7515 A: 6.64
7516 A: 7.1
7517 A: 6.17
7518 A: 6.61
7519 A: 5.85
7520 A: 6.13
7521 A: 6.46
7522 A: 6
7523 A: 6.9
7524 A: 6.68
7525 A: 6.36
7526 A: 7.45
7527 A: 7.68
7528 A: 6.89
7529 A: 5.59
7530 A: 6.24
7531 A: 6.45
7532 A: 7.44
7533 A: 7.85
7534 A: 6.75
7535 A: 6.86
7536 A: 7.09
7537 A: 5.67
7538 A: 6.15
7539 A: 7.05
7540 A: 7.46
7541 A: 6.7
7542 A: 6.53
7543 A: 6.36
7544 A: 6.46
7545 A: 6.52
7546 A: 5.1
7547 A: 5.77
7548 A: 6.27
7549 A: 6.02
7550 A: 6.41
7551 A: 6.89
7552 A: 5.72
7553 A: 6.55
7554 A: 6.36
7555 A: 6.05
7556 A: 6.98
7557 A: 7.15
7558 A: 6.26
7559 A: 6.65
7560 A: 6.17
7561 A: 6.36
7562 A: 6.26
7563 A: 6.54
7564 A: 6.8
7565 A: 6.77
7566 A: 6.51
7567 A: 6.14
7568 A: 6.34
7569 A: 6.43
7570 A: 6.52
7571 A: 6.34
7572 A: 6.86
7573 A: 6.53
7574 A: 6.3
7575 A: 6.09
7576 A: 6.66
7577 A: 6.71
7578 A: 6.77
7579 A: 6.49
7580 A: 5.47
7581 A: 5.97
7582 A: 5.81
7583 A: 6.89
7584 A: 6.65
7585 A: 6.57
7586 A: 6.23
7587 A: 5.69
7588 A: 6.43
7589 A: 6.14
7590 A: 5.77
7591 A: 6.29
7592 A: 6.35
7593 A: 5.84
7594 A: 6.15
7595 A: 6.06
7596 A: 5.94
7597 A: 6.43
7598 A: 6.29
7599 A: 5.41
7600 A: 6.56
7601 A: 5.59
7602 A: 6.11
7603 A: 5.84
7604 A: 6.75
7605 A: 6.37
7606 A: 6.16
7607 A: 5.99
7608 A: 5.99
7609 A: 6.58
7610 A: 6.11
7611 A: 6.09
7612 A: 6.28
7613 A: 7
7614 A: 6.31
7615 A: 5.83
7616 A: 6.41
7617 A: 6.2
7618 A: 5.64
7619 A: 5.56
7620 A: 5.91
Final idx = -1.7 A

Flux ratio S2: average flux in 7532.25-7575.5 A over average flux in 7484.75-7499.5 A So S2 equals 1.02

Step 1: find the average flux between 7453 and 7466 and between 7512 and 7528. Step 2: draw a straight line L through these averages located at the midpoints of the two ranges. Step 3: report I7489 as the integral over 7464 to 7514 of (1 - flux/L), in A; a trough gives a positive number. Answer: 0.63 A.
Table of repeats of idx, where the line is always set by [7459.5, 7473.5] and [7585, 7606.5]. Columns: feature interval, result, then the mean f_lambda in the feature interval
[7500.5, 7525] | -1.0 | 6.44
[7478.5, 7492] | -0.3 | 6.37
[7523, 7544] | -2.0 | 6.76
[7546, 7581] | -1.4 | 6.39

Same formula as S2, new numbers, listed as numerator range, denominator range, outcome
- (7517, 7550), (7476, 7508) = 1.02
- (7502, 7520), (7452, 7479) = 1.01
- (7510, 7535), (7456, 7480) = 1.05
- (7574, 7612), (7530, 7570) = 0.95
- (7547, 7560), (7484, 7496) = 1.03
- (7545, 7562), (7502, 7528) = 0.96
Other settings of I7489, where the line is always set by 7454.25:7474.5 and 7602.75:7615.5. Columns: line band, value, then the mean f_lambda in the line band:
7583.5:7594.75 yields 0.1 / 6.19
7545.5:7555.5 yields 0.2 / 6.11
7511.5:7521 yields -0.5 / 6.63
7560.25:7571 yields -0.3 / 6.45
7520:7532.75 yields -0.8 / 6.68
